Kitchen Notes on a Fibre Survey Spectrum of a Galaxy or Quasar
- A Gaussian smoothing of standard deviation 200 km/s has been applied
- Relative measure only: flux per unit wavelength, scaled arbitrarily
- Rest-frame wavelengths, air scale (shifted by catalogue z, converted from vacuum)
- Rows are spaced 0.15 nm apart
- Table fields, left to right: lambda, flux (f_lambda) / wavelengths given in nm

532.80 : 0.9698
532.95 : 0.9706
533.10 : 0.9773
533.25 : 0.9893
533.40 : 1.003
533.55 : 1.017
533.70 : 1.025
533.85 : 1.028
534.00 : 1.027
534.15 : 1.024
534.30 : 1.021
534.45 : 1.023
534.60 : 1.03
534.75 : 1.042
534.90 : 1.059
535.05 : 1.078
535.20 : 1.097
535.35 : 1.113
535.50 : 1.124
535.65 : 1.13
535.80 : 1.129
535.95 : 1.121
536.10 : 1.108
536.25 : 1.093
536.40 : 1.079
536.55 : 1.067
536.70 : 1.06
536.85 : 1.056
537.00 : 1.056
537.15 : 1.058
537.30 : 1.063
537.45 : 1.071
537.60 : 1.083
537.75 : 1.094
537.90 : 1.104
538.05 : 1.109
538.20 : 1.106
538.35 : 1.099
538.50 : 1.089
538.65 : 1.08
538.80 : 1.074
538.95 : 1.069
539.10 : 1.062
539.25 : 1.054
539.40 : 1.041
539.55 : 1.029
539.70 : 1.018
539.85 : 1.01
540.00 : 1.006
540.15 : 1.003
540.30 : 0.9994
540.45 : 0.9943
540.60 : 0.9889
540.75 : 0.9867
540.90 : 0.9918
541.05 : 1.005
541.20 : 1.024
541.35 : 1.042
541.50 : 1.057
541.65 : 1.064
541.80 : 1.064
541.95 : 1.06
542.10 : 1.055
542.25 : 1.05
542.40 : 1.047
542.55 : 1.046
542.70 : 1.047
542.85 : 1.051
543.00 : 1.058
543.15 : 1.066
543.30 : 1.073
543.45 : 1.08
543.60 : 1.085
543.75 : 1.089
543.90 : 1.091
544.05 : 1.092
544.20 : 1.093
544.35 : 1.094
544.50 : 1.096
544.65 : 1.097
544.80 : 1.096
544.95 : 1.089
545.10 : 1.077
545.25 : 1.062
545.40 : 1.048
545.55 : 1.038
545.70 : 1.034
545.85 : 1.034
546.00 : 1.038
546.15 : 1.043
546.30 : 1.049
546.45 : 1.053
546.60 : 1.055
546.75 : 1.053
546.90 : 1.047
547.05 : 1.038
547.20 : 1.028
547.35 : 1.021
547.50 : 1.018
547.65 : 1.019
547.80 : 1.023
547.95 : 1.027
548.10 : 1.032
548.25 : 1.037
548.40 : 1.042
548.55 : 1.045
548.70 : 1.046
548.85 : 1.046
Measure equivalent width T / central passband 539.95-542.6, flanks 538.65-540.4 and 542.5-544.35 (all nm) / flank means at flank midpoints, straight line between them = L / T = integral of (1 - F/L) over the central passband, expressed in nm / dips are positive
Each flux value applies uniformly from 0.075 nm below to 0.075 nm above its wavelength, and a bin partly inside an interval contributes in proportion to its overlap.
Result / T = 0.06 nm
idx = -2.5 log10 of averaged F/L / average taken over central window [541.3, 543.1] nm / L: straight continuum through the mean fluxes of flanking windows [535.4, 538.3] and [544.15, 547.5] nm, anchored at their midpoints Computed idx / 0.02 mag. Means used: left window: 1.09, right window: 1.06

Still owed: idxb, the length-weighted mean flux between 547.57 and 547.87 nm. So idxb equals 1.02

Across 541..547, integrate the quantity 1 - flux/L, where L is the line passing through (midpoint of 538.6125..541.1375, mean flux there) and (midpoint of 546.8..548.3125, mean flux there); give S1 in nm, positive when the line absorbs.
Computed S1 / -0.20 nm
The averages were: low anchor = 1.02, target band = 1.06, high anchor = 1.03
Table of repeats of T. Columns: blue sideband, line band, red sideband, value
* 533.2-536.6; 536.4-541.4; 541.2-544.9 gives 0.08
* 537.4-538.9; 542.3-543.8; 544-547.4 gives 0.01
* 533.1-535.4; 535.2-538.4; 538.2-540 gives -0.14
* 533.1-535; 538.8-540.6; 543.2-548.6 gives 0.02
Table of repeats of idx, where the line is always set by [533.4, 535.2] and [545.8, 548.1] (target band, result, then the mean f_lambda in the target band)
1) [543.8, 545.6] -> -0.05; 1.08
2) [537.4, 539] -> -0.06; 1.09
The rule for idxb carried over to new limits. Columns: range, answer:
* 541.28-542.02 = 1.06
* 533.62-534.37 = 1.02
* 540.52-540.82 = 0.988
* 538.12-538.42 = 1.1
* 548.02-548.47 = 1.04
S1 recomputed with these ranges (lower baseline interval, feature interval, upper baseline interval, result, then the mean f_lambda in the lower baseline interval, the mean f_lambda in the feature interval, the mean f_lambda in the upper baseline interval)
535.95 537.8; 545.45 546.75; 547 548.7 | -0.01 nm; 1.08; 1.04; 1.03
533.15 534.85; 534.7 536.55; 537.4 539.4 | -0.10 nm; 1.02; 1.1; 1.08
